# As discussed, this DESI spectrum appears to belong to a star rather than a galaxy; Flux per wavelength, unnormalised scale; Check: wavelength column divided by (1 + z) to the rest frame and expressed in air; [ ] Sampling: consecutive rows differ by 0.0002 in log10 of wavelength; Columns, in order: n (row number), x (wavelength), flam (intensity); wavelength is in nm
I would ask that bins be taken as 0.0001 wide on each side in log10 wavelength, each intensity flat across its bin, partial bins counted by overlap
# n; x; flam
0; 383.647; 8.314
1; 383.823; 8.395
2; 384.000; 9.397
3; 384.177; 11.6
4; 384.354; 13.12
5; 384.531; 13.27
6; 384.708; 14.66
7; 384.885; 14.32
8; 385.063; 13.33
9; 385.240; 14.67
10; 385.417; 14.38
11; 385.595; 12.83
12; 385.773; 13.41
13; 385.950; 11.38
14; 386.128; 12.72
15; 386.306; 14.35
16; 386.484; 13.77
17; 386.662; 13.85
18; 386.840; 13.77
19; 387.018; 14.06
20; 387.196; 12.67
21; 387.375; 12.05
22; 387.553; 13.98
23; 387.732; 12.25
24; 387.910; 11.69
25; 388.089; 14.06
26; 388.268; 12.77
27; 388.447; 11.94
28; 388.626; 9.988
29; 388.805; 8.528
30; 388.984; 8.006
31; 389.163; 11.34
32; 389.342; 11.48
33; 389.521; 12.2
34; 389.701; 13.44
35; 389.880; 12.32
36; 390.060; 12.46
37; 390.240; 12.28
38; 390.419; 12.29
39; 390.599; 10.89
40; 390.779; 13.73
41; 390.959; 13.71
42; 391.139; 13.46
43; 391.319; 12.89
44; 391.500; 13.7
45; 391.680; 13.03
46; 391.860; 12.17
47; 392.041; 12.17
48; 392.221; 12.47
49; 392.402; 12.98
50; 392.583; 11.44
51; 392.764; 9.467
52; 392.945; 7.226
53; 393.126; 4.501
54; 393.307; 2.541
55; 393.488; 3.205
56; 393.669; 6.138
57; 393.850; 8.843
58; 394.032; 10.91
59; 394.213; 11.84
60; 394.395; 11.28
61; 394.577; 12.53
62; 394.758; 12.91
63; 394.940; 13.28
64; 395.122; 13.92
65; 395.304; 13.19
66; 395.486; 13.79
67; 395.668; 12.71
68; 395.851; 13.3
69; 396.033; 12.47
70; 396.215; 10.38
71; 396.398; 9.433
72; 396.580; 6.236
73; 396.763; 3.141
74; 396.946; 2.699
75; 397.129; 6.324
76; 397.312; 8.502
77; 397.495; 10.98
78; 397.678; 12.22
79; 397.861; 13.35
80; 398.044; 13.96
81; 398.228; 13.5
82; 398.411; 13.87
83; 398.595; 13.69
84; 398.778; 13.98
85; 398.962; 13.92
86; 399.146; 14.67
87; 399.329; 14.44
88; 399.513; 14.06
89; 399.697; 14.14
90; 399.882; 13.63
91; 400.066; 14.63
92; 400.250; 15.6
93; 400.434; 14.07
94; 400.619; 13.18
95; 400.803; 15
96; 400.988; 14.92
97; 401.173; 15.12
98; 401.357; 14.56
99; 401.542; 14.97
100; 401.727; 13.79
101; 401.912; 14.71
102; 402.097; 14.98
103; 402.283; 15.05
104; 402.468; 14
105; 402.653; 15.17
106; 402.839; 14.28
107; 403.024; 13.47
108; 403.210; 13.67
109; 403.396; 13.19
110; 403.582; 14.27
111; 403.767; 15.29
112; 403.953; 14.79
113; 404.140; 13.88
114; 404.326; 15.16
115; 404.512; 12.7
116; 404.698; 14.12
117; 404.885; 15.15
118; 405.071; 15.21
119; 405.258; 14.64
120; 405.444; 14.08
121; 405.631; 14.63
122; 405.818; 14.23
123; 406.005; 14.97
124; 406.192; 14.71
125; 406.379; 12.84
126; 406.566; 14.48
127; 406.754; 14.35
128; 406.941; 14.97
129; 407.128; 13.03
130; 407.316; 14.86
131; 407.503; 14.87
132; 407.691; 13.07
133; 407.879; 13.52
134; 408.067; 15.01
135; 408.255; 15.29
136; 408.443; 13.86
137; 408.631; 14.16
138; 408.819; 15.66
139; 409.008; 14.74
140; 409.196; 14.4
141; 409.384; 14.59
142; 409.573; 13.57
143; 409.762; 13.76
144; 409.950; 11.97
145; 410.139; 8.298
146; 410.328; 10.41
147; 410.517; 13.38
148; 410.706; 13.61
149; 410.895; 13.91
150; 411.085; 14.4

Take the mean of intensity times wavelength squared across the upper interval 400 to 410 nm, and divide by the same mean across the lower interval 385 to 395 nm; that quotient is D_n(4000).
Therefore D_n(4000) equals 1.3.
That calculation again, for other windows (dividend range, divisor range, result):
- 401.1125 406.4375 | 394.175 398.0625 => 1.39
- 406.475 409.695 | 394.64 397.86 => 1.46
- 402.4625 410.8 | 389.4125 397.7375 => 1.40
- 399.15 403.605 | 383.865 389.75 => 1.23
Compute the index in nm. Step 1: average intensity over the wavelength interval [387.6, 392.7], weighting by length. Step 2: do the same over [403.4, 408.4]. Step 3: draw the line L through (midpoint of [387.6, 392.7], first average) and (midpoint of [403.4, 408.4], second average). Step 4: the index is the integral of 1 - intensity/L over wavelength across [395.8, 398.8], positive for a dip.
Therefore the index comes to 0.64 nm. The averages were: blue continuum 12.1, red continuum 14.4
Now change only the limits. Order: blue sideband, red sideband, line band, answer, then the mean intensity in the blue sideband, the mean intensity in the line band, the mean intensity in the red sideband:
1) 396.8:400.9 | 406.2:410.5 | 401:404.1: -0.33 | 12.6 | 14.5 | 13.7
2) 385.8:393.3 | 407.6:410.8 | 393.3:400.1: 0.69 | 11.9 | 11.3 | 13.5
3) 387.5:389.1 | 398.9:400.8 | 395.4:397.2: 0.58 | 11.4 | 9.06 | 14.3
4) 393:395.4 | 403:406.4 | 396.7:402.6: -0.45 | 9.6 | 13.1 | 14.3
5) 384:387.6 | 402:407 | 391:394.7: 0.94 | 13.3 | 10.2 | 14.4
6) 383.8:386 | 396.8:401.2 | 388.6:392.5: 0.21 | 12.8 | 12.1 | 12.8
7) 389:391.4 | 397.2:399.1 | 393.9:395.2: 0.03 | 12.4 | 12.3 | 12.8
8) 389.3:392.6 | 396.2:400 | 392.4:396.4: 0.55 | 12.6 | 10.3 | 11.3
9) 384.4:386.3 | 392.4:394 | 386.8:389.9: -0.25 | 13.5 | 12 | 7.19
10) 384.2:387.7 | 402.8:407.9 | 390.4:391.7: 0.06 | 13.4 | 13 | 14.2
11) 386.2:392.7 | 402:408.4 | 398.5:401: -0.10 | 12.4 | 14.3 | 14.3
